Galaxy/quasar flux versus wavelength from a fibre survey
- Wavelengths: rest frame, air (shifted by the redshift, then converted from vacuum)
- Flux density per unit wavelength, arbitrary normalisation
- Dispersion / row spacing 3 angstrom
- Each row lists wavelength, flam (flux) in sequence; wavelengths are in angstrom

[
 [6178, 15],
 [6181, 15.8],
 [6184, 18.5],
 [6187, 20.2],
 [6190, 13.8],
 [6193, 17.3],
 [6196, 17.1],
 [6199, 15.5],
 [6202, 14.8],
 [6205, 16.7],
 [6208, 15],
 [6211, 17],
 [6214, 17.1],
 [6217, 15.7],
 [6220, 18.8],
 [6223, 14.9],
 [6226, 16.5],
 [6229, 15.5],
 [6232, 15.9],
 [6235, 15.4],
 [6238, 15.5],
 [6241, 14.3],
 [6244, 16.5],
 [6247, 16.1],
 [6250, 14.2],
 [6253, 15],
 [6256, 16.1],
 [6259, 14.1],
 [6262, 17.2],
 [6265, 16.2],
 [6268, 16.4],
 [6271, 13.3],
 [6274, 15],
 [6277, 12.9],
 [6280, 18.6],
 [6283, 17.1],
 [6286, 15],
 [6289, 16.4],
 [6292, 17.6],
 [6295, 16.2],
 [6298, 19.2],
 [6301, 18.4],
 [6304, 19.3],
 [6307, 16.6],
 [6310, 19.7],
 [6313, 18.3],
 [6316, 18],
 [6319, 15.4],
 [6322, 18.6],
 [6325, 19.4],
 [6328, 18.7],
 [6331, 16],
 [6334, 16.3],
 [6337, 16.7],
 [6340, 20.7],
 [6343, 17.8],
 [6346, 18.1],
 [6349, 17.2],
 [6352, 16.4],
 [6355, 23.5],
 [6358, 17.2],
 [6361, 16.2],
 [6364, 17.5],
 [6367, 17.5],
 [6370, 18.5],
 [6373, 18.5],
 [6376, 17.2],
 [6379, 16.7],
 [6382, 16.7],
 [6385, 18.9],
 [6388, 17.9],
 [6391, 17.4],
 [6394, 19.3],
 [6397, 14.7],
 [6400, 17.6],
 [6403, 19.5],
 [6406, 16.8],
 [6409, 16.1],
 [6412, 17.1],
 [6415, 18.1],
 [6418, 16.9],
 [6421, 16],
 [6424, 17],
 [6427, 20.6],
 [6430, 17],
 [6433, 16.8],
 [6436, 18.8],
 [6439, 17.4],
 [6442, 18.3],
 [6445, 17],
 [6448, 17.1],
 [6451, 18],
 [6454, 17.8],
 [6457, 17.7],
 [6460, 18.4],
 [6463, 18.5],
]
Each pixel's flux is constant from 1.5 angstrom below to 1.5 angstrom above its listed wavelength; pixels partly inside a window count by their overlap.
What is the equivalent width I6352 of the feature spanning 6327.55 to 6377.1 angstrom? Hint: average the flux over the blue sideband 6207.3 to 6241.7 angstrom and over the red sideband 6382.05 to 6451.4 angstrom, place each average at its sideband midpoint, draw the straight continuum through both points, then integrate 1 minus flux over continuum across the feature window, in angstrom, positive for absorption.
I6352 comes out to -2.41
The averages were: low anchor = 16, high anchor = 17.6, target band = 17.9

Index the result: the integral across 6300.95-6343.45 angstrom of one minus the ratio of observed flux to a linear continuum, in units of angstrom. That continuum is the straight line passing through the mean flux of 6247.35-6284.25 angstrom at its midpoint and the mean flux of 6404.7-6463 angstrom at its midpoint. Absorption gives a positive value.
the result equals -4.7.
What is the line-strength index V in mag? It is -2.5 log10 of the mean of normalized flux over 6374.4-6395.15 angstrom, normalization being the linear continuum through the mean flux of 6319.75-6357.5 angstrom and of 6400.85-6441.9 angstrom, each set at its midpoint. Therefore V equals 0.01 mag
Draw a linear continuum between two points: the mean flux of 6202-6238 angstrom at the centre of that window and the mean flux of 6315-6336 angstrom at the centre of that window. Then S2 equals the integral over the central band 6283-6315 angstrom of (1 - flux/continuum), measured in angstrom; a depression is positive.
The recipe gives -1.0 angstrom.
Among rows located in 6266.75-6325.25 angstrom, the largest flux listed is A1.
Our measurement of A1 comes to 19.7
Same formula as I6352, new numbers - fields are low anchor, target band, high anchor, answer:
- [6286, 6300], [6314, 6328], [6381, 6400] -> -0.6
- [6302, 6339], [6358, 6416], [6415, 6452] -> 0.7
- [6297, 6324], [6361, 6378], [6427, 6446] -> 0.3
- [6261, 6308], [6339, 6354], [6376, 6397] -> -0.8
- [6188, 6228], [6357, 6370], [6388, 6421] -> -0.1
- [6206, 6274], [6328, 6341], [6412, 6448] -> -0.6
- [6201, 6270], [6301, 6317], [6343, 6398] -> -1.4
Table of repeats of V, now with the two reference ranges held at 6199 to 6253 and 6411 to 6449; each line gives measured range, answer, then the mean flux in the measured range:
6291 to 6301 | -0.09 mag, 17.8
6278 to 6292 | -0.03 mag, 16.7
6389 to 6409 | -0.01 mag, 17.4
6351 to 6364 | -0.08 mag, 18.3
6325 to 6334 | -0.05 mag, 17.5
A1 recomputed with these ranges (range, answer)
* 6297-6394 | 23.5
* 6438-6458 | 18.3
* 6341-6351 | 18.1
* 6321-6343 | 20.7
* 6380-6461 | 20.6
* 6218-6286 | 18.8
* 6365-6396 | 19.3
